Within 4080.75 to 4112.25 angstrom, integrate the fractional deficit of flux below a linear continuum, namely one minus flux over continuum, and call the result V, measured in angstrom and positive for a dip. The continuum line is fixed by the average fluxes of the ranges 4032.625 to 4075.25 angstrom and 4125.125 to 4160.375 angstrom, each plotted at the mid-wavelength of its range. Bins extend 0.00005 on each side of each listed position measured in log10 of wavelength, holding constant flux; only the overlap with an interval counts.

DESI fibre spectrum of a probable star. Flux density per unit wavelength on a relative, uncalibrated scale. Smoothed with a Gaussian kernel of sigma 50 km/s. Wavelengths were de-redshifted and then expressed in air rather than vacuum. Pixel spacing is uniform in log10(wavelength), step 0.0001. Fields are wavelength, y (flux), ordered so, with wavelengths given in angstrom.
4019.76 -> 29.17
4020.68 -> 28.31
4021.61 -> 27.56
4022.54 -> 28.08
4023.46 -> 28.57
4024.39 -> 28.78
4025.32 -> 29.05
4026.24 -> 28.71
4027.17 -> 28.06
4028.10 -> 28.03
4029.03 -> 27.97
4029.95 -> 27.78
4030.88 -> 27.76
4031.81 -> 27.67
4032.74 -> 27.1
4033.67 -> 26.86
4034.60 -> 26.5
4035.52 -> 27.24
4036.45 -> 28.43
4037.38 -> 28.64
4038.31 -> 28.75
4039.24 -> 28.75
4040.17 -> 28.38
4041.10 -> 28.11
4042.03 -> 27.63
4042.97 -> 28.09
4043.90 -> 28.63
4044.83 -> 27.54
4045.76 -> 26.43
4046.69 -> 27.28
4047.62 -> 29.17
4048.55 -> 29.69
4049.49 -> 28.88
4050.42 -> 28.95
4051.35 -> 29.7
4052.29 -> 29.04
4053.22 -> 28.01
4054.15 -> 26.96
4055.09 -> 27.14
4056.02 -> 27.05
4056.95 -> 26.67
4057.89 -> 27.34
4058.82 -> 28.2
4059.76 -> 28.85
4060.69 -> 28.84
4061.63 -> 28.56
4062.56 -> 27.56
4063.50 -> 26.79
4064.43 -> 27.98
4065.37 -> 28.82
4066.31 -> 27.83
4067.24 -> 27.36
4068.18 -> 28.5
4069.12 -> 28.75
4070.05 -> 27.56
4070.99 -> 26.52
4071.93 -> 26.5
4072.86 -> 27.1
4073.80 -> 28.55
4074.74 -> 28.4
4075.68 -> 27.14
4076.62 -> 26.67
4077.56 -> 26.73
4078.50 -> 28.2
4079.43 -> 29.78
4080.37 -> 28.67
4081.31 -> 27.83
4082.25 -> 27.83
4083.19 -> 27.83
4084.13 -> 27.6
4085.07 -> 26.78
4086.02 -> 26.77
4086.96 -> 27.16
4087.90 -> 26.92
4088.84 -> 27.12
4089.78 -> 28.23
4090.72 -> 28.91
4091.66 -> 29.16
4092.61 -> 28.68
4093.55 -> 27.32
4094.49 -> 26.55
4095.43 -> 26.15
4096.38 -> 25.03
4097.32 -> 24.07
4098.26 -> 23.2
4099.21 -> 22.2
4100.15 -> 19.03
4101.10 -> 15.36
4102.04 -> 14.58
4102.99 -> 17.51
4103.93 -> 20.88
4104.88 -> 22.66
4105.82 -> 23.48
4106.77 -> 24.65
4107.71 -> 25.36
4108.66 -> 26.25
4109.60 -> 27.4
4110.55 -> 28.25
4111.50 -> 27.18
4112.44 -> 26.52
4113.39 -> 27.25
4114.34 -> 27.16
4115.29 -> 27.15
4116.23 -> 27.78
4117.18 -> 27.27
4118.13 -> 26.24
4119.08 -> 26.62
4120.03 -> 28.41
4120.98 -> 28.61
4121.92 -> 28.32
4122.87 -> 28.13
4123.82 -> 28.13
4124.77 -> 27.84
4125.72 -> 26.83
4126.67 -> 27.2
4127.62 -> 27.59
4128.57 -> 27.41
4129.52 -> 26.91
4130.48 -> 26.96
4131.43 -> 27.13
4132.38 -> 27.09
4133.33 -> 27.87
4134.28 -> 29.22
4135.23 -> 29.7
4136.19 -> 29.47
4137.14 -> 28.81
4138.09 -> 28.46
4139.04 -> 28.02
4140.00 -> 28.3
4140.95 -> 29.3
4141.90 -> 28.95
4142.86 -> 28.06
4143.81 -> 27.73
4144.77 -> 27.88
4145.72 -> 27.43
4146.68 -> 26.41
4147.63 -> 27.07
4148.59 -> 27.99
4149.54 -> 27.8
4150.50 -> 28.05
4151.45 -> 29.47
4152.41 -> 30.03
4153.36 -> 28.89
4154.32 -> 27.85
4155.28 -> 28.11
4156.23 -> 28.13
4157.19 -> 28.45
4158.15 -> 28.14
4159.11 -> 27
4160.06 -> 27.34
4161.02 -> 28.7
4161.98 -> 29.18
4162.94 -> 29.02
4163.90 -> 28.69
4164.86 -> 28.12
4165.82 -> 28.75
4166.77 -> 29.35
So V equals 3.2 angstrom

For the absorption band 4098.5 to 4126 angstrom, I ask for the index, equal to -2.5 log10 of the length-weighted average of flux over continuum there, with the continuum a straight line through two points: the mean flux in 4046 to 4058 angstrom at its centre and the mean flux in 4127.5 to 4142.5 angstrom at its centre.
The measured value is 0.13 mag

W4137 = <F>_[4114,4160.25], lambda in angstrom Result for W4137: 27.9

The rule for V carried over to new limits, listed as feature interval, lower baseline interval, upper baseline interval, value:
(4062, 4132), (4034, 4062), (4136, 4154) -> 4.3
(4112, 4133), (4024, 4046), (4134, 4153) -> 0.7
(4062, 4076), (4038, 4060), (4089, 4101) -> -0.4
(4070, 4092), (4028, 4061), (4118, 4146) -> 0.3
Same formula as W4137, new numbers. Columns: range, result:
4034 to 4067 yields 28.1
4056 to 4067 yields 27.9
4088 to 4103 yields 24.2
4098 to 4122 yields 24.5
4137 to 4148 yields 28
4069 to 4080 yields 27.7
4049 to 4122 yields 26.6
